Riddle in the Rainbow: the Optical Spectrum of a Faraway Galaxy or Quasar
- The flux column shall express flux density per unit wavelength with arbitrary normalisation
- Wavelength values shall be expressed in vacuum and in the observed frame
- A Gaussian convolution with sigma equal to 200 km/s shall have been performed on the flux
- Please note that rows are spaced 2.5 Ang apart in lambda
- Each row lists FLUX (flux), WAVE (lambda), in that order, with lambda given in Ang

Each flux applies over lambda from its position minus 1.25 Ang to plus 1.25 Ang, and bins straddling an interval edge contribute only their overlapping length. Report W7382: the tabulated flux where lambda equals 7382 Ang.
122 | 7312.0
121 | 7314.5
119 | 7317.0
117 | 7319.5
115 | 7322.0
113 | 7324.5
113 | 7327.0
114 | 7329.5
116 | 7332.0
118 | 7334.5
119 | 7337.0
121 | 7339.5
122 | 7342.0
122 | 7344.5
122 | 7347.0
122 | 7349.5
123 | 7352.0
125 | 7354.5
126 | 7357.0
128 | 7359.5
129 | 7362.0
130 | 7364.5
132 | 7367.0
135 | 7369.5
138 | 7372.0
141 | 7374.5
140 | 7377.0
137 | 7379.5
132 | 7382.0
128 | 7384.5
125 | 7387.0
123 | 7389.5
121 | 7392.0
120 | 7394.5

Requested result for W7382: 132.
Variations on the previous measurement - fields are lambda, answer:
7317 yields 119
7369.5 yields 135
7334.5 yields 118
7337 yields 119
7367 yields 132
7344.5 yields 122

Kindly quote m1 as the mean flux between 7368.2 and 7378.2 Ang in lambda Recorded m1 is 138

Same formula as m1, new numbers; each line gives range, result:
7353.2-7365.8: 128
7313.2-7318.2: 120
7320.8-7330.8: 114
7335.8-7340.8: 120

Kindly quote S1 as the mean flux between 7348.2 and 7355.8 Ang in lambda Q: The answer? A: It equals 123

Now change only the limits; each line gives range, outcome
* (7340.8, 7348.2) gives 122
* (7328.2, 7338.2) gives 117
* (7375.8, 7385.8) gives 134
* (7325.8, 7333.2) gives 114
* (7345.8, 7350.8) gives 122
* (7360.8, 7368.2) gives 130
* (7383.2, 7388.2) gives 127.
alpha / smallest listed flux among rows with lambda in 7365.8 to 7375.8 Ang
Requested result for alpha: 132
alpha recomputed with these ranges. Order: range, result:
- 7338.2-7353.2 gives 121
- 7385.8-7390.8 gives 123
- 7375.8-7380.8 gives 137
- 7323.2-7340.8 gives 113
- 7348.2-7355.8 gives 122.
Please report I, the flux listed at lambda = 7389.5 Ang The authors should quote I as 123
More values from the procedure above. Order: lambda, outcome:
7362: 129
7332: 116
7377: 140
